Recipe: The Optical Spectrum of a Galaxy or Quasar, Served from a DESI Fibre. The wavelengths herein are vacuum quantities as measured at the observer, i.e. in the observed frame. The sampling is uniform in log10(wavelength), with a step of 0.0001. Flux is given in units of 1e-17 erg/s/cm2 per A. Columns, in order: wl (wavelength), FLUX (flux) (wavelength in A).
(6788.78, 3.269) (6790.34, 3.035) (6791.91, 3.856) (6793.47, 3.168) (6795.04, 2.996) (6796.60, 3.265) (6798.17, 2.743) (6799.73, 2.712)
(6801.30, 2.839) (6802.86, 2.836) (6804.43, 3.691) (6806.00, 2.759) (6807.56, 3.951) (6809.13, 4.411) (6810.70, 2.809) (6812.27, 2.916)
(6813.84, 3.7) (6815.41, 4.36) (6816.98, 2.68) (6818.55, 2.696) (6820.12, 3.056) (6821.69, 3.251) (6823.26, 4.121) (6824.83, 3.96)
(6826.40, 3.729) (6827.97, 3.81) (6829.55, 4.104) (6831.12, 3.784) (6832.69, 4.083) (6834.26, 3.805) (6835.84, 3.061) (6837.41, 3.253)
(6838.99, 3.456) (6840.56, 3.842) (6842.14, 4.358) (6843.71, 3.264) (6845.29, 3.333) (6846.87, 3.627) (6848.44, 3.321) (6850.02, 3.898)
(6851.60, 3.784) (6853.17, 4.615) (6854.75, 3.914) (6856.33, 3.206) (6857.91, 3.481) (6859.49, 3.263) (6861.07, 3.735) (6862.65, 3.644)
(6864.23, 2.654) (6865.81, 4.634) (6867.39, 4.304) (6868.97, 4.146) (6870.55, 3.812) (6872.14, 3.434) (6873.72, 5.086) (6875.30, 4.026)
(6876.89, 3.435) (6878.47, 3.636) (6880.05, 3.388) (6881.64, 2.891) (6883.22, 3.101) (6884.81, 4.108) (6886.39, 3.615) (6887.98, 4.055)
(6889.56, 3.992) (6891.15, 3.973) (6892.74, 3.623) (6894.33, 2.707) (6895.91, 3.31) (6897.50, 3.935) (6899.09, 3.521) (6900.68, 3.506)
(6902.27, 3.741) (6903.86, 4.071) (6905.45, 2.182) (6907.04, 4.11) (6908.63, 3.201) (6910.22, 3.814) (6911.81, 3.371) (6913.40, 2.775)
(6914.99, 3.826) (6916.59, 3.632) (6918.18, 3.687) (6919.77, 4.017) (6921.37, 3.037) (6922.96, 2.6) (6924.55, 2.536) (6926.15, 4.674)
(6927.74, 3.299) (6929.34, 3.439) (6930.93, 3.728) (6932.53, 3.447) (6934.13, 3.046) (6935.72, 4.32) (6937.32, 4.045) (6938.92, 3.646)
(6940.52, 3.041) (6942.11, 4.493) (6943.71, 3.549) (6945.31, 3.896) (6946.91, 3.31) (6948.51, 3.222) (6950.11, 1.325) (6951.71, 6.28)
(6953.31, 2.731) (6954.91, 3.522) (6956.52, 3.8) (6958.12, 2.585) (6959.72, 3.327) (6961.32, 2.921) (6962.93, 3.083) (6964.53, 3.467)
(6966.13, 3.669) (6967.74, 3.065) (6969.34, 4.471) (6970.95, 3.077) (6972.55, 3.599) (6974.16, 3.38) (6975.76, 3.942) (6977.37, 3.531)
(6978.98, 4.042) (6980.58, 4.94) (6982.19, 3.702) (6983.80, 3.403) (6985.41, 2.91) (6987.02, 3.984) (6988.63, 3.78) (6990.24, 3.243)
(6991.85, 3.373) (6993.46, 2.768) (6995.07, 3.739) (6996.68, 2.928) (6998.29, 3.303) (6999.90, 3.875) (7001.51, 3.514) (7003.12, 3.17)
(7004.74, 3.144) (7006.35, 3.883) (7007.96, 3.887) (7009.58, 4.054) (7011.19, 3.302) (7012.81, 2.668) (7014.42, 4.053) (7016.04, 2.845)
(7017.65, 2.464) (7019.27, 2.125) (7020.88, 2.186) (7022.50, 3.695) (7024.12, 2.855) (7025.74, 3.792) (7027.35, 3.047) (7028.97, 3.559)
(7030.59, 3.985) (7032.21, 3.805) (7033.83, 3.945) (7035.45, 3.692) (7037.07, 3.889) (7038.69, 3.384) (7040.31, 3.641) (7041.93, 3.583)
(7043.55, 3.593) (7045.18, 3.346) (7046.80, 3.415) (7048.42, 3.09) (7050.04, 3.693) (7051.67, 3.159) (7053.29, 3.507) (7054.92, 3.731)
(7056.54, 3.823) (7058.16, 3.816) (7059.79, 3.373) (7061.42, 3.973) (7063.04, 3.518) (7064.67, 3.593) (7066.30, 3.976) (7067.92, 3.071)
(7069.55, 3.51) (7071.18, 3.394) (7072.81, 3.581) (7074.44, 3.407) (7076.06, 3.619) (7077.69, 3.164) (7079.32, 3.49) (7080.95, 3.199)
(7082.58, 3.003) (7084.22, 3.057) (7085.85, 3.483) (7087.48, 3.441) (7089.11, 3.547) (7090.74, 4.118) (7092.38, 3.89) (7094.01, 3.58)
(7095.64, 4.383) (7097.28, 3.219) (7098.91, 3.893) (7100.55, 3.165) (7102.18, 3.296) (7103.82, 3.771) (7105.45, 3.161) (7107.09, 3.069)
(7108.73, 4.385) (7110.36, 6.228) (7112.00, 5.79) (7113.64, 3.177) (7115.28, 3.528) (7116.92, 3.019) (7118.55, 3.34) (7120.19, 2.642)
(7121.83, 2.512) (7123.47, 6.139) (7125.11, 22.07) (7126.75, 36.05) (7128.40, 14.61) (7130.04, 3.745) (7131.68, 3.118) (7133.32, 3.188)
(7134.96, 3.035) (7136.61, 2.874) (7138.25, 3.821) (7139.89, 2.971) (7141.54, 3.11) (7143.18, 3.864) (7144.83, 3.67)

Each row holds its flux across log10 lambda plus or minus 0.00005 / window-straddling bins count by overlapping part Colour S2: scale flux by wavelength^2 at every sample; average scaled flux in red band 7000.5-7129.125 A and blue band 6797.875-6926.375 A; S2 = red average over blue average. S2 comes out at 1.3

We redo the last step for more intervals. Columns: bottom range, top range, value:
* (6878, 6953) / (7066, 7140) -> 1.48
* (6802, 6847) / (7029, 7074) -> 1.08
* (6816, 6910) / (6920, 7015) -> 0.99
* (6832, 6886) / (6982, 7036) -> 0.95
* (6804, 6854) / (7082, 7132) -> 1.72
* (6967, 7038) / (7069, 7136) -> 1.52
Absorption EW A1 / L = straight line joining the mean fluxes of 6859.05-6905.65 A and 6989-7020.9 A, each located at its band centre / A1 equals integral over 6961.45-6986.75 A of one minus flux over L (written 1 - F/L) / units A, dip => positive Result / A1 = -1.8 A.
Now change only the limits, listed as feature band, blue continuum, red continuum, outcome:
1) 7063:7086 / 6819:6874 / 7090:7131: 9.8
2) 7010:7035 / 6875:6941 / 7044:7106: 2.0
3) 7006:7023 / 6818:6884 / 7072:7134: 5.6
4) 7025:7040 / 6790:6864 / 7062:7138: 2.9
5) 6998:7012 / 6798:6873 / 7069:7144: 2.7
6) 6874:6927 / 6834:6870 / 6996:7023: 0.1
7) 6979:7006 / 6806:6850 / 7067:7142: 5.3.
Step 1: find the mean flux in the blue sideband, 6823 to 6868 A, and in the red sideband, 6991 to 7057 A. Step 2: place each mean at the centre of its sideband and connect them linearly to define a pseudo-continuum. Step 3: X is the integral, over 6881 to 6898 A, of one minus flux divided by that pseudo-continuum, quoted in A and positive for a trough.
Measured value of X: 0.3 A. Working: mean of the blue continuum 3.72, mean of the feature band 3.57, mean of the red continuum 3.4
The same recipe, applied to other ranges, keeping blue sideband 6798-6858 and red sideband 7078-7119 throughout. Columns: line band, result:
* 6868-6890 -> -1.30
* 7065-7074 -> 0.40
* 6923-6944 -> -0.06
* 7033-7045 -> -0.02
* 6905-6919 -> 0.57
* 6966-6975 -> 0.19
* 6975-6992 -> -0.50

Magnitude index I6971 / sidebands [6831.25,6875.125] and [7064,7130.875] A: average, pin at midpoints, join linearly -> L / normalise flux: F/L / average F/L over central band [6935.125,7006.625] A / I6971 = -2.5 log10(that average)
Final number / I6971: 0.25 mag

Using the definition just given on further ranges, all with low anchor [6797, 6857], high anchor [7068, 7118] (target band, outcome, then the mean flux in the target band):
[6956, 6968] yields 0.11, 3.23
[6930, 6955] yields -0.01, 3.6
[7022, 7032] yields 0.03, 3.5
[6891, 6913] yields 0.02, 3.48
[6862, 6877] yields -0.12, 3.94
